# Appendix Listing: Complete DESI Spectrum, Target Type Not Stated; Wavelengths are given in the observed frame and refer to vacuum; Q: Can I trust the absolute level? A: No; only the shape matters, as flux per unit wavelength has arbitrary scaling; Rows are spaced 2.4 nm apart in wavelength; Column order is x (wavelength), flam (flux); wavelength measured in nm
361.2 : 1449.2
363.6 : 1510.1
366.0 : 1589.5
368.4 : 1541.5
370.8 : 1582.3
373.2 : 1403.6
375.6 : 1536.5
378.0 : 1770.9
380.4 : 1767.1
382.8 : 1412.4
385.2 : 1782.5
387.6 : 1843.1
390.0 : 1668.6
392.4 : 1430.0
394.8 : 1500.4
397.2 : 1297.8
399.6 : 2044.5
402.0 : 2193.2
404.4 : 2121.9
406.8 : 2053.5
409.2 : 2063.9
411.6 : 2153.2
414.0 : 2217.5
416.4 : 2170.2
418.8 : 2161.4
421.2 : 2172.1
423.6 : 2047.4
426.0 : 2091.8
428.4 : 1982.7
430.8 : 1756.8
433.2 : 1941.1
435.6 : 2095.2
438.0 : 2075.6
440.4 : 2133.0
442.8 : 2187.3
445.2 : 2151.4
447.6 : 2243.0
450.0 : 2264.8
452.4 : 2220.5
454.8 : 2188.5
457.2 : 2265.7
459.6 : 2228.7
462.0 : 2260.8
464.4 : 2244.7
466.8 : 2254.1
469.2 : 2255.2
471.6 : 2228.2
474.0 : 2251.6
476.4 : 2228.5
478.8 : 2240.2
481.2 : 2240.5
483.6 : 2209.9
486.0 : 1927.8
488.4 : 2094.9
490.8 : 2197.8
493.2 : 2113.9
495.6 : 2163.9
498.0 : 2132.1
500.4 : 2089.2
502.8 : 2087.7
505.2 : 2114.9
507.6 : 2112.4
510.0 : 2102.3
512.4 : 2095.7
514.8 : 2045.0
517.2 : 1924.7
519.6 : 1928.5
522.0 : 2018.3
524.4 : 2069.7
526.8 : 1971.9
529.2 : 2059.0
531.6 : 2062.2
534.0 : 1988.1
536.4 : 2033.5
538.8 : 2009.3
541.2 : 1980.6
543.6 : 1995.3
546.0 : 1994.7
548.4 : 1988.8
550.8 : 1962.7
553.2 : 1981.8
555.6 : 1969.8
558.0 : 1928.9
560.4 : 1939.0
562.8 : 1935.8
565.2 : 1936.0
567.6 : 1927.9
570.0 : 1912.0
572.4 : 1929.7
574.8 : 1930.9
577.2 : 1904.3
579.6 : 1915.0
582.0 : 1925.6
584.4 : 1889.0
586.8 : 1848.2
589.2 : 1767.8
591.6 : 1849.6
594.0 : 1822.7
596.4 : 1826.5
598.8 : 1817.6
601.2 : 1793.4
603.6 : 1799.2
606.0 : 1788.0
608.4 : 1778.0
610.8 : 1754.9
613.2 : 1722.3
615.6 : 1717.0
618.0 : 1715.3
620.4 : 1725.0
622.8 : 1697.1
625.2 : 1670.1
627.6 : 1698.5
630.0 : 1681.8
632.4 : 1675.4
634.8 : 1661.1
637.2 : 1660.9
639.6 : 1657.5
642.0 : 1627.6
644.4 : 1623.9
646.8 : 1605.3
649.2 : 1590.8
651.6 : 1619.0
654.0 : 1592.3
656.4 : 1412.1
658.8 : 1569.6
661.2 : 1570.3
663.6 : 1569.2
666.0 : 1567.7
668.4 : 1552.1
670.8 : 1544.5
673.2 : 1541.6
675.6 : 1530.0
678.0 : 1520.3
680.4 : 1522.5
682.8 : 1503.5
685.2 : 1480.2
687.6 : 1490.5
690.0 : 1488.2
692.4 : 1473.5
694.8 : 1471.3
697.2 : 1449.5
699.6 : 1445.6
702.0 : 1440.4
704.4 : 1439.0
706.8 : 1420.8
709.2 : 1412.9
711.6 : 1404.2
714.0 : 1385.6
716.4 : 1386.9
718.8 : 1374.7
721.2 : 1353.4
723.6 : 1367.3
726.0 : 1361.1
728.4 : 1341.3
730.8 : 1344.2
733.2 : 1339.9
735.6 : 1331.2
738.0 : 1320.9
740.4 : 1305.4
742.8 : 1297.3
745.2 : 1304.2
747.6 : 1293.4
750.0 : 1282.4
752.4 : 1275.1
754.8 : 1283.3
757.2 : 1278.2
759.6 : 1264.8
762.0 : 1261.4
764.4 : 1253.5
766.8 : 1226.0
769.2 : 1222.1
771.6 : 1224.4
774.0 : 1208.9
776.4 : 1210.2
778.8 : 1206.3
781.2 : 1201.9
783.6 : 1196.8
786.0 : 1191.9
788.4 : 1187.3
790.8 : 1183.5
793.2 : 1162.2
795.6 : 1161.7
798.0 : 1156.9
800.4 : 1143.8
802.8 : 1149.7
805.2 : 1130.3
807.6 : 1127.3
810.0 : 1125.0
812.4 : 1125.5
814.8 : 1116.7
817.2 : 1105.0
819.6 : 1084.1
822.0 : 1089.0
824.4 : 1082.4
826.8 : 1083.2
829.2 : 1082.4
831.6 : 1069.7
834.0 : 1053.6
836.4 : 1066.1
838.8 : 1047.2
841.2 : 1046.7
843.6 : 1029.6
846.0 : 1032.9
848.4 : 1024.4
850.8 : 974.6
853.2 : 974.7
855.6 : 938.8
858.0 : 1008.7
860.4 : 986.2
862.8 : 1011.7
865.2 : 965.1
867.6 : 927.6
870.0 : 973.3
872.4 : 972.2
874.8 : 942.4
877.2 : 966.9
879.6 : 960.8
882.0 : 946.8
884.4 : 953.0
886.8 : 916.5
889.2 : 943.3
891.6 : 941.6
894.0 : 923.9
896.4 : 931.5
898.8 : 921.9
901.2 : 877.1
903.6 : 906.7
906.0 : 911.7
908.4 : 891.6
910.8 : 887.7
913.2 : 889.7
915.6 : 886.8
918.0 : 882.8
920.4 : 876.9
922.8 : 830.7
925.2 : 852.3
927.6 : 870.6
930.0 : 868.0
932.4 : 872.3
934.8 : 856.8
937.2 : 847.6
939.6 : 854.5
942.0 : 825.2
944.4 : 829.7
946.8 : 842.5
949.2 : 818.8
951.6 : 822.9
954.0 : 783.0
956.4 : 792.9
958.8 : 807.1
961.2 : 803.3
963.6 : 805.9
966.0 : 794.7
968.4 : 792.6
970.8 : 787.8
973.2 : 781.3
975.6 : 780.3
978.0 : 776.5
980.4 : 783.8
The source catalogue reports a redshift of 0.00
